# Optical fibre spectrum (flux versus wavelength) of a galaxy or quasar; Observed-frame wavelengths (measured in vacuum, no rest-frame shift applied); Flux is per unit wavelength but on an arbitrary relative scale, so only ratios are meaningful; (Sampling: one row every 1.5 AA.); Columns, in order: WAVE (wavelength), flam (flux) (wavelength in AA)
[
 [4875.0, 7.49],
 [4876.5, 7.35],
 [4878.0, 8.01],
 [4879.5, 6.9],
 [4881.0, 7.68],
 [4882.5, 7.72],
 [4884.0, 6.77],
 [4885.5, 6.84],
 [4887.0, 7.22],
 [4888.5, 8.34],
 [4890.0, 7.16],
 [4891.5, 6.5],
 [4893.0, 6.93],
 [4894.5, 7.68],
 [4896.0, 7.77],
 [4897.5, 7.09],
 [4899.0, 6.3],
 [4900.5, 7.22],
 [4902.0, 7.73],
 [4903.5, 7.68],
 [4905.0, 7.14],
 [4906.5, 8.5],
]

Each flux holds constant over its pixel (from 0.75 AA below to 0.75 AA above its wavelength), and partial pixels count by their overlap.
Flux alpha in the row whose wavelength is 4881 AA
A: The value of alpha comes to 7.68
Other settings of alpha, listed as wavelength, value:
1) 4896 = 7.77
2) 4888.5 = 8.34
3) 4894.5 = 7.68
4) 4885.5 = 6.84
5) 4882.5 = 7.72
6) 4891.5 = 6.5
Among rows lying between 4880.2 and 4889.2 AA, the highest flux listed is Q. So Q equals 8.34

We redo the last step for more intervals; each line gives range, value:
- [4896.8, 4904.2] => 7.73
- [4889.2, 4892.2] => 7.16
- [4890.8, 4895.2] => 7.68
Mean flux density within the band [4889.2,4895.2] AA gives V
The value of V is 7.07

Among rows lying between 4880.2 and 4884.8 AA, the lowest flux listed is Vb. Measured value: 6.77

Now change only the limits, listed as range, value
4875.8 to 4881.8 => 6.9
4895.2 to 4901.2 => 6.3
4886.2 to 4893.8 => 6.5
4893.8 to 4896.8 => 7.68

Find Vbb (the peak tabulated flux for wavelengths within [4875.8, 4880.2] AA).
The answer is 8.01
